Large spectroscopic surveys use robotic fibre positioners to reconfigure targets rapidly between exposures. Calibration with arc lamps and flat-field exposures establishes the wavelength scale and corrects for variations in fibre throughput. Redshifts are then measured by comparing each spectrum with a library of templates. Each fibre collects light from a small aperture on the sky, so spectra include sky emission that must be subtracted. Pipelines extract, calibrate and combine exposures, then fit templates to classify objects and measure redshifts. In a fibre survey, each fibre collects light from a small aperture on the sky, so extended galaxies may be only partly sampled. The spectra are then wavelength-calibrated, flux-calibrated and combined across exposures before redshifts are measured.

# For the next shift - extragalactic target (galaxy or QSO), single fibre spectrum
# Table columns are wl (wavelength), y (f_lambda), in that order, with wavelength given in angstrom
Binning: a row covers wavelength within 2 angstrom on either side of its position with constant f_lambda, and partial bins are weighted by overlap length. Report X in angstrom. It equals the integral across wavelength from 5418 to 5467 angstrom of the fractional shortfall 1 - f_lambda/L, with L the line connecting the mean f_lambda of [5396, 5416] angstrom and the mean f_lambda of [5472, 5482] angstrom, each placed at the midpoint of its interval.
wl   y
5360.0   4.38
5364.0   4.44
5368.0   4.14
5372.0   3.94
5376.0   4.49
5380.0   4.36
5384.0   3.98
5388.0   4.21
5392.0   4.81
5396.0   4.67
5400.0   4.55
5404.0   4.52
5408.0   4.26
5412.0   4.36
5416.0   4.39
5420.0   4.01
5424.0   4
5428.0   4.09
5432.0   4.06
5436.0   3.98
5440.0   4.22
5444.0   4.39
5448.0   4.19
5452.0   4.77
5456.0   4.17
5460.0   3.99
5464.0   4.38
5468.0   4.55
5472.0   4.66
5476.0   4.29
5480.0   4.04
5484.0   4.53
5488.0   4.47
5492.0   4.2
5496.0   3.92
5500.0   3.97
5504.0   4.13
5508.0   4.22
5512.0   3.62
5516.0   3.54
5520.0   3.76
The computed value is 1.7 angstrom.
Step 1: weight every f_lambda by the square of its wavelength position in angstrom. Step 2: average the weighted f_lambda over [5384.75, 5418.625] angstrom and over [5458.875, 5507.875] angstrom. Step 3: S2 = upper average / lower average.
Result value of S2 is 1.0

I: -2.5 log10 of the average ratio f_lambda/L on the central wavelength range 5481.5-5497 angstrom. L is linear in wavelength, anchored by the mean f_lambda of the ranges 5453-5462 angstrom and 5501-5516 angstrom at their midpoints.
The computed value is -0.07 mag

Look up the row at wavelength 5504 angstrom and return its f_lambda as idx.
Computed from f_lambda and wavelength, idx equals 4.13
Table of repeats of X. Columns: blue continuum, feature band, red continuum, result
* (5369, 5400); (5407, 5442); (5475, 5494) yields 1.5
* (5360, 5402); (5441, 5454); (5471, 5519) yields -0.7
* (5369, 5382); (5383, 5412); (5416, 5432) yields -1.8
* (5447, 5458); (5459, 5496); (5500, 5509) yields -0.6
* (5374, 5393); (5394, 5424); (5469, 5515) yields -0.4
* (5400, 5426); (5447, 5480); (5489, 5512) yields -1.6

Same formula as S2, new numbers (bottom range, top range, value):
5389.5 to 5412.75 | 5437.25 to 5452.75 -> 0.97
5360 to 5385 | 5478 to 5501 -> 1.03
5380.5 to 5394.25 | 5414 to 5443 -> 0.96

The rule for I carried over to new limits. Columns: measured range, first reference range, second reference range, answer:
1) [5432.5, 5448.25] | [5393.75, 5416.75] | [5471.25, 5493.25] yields 0.059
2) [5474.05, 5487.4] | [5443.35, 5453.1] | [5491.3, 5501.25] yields -0.041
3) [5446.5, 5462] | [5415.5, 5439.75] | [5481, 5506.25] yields -0.040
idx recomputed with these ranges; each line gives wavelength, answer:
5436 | 3.98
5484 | 4.53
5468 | 4.55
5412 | 4.36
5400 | 4.55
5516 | 3.54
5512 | 3.62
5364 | 4.44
